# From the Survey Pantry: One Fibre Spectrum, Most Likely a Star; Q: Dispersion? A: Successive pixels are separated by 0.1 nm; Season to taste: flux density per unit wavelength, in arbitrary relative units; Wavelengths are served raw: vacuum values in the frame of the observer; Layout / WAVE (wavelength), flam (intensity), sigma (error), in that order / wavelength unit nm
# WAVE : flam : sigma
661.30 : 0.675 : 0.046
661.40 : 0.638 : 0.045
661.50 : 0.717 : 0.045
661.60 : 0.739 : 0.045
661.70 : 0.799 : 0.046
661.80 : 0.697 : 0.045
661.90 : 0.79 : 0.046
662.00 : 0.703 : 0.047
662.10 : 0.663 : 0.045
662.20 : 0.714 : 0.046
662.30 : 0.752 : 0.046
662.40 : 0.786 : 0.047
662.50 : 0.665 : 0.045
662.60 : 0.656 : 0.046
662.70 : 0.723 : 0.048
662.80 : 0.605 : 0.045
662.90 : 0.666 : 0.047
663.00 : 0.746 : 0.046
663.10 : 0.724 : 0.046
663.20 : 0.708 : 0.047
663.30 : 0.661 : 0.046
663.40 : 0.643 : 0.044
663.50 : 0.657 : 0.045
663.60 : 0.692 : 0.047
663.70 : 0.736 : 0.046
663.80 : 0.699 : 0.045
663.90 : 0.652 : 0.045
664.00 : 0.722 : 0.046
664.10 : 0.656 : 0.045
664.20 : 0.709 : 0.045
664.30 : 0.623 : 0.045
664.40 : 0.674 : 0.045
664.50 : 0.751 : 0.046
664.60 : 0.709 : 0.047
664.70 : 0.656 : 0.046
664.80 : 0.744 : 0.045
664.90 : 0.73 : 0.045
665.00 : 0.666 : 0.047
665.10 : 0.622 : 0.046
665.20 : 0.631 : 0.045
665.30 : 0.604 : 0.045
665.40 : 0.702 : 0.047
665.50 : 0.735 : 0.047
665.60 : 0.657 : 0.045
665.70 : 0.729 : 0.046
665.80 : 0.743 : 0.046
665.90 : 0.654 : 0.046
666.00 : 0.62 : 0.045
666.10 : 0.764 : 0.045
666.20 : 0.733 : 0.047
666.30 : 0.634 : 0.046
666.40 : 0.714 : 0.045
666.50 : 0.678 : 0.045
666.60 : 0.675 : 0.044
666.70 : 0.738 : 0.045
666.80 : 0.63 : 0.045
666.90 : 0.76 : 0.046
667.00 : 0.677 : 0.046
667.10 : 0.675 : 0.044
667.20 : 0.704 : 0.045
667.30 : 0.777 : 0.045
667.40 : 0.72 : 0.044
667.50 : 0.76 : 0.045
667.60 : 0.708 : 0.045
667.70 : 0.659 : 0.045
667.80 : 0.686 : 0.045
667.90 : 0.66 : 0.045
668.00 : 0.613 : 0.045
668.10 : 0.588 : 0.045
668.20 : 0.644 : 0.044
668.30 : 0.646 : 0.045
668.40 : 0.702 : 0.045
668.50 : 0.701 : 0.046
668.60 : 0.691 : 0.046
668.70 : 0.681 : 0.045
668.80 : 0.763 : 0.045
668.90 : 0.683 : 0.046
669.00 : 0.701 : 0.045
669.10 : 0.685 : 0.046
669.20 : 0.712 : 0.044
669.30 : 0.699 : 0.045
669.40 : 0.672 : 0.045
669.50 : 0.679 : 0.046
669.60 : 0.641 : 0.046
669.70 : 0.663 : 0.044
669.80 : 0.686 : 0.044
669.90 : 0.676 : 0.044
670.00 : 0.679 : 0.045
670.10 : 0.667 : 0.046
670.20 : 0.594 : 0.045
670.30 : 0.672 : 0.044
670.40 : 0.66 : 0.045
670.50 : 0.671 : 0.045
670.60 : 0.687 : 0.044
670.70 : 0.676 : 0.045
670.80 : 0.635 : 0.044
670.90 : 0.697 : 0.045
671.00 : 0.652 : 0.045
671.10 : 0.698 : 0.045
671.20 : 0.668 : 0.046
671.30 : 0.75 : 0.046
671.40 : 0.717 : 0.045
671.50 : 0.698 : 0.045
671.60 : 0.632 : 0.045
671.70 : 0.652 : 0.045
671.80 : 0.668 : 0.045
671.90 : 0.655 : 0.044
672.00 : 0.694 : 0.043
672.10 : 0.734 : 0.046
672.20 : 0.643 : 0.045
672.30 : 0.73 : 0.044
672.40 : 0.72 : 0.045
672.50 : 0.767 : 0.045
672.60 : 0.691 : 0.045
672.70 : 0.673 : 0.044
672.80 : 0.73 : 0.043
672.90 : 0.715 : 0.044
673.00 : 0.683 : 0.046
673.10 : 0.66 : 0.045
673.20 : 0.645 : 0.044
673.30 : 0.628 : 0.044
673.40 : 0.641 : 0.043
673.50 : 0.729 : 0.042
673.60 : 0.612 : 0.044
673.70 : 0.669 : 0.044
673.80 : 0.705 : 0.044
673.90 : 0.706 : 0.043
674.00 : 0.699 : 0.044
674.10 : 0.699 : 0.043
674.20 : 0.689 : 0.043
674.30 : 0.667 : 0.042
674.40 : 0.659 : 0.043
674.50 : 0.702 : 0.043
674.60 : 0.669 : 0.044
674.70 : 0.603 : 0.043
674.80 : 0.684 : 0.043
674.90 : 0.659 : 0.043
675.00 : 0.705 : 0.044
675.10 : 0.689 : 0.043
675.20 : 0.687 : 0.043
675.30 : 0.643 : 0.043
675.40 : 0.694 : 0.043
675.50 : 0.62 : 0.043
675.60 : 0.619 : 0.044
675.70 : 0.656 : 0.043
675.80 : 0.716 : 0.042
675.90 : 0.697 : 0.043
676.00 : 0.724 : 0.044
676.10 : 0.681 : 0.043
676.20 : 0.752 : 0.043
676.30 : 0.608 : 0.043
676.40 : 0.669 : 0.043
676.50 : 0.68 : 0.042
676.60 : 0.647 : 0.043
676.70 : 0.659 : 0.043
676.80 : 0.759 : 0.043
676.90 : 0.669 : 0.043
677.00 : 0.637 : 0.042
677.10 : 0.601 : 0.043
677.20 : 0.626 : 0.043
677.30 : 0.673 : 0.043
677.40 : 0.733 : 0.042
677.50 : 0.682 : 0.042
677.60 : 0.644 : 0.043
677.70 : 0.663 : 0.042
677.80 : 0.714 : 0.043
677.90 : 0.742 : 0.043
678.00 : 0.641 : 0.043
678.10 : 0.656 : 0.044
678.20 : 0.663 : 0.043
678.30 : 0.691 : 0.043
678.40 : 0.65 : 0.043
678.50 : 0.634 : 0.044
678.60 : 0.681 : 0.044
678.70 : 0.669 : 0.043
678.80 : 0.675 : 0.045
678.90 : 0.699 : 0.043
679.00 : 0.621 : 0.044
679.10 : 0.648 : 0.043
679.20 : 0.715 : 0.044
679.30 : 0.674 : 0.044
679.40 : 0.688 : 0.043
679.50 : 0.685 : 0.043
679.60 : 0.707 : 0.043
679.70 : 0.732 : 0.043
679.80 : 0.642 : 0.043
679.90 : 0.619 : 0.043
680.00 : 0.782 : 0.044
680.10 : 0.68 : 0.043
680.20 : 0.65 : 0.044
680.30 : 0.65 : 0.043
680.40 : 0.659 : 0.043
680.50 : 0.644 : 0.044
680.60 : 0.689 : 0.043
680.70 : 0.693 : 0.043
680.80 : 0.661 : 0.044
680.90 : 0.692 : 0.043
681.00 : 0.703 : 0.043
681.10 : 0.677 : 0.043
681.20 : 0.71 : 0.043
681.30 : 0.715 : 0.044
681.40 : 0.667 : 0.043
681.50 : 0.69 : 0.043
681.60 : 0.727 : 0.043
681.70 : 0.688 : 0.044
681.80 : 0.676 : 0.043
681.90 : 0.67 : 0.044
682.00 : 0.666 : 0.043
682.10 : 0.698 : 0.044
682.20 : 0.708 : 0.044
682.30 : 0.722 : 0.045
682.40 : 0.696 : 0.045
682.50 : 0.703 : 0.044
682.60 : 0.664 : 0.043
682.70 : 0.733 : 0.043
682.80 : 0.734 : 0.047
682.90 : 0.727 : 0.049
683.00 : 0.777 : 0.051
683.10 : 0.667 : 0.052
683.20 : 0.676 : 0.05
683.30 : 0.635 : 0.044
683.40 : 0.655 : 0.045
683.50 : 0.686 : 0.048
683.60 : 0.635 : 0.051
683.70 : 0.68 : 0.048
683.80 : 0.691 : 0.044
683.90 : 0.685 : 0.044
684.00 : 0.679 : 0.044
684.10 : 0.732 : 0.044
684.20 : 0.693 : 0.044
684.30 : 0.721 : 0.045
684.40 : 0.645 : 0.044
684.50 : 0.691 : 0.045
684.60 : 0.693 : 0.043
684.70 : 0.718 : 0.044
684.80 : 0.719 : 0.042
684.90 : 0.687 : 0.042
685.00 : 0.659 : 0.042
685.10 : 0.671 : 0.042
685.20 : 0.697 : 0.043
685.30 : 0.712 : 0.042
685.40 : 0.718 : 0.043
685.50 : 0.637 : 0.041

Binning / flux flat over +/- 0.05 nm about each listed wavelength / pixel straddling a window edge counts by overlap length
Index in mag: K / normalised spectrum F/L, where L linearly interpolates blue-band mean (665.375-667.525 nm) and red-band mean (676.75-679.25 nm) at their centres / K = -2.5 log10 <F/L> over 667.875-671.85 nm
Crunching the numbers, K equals 0.03 mag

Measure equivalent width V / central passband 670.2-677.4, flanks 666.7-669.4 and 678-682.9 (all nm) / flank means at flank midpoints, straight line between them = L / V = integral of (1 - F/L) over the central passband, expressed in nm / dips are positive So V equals 0.10 nm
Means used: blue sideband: 0.69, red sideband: 0.683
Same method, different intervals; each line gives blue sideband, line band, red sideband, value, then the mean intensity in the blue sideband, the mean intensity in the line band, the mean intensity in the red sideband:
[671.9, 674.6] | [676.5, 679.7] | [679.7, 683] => 0.07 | 0.687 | 0.673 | 0.691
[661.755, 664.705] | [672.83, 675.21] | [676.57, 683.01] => 0.04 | 0.695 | 0.675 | 0.682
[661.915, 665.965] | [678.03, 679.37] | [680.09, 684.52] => 0.04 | 0.69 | 0.667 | 0.688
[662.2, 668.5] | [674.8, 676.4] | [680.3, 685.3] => 0.03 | 0.688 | 0.677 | 0.69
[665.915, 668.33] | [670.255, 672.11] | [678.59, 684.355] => 0.02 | 0.686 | 0.679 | 0.687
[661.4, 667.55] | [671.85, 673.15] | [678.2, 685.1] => -0.01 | 0.697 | 0.7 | 0.685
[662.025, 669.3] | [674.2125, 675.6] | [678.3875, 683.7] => 0.04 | 0.69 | 0.667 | 0.684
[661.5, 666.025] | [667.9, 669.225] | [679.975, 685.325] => 0.03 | 0.694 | 0.676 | 0.69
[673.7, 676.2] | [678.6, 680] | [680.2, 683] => 0.02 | 0.679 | 0.679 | 0.692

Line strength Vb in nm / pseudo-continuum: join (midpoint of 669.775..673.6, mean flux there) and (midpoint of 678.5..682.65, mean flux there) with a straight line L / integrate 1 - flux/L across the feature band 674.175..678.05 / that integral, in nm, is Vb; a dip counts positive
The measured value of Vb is 0.05 nm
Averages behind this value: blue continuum 0.68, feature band 0.673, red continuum 0.683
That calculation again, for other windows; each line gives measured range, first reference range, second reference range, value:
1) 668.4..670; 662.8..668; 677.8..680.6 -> -0.01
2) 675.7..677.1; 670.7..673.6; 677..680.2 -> -0.01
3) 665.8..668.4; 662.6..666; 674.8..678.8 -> -0.02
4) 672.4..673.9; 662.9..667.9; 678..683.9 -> 0.01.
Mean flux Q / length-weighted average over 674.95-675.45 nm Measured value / 0.684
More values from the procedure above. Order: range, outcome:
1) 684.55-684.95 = 0.704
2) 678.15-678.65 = 0.664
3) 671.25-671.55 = 0.722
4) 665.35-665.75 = 0.706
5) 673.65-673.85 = 0.687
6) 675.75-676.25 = 0.714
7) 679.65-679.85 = 0.687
